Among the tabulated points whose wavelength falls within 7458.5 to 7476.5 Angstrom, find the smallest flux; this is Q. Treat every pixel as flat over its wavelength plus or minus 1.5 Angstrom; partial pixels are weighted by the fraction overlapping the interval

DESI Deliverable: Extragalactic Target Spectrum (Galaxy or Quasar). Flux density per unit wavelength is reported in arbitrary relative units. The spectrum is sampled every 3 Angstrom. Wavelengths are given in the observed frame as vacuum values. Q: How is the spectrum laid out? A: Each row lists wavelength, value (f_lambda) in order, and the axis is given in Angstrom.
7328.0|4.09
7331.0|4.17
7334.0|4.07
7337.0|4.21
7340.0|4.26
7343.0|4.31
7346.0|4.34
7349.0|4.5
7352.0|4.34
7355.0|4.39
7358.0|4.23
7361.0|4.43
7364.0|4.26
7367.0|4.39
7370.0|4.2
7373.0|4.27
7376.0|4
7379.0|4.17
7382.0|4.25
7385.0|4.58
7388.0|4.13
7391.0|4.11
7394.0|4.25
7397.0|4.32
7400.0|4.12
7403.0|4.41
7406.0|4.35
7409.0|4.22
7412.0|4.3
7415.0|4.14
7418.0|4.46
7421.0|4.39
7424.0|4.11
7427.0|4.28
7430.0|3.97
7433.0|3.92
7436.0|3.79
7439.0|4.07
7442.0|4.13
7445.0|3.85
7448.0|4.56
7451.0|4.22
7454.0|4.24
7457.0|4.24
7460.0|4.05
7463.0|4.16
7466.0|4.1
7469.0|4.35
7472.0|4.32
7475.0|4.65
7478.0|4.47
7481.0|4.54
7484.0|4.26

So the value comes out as 4.05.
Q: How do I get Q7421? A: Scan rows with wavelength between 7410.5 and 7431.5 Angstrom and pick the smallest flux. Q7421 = 3.97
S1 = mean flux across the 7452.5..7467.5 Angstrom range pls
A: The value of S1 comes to 4.16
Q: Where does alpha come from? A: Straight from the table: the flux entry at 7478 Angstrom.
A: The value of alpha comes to 4.47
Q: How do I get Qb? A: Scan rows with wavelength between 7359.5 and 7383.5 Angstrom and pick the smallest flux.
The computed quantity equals 4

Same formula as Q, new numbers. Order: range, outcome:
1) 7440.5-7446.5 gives 3.85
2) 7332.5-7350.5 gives 4.07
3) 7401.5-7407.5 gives 4.35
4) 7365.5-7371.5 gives 4.2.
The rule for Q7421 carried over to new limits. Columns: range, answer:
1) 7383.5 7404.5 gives 4.11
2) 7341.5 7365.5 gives 4.23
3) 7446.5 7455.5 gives 4.22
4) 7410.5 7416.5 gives 4.14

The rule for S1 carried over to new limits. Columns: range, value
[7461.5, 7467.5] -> 4.13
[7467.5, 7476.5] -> 4.44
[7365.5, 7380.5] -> 4.21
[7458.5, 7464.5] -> 4.1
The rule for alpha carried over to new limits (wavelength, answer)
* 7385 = 4.58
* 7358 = 4.23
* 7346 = 4.34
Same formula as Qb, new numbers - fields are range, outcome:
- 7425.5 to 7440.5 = 3.79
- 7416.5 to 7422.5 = 4.39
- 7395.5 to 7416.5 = 4.12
